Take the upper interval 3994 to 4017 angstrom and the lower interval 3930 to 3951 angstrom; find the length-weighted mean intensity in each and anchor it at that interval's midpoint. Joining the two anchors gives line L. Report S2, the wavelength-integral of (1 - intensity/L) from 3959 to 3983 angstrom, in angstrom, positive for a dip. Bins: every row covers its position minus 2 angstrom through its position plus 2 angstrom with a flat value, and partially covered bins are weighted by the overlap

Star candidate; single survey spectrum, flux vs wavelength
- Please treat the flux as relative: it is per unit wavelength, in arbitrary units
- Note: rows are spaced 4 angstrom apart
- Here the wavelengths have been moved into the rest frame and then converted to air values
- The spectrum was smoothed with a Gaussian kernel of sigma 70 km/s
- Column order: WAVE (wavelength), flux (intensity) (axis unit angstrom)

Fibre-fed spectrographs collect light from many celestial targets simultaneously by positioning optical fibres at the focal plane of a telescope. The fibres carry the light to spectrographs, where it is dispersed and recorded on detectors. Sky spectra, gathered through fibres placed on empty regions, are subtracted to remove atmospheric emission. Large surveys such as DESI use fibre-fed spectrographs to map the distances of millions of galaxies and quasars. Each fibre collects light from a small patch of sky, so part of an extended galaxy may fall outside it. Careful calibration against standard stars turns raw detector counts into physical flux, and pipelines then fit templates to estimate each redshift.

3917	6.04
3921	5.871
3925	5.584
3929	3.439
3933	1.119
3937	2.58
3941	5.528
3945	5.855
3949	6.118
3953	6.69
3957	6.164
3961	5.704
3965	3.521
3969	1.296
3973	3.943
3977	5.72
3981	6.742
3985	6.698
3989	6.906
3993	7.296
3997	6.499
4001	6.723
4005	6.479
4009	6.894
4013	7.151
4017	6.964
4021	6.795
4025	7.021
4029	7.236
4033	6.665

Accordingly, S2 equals 4.2 angstrom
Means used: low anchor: 4.2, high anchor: 6.79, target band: 4.49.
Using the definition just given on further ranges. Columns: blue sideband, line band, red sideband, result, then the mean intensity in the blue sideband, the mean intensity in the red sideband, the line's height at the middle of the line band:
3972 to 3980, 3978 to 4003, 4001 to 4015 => -3.66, 5.18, 6.82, 5.93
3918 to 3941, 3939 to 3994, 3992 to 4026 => -2.97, 3.98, 6.85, 5.32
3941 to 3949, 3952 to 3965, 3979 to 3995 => 0.91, 5.84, 6.91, 6.18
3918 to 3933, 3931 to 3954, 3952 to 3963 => 3.97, 4.52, 6.14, 5.38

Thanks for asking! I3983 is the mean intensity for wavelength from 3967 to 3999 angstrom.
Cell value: 5.64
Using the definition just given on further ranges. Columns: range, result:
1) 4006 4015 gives 6.96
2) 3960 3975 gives 3.48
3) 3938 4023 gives 5.94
